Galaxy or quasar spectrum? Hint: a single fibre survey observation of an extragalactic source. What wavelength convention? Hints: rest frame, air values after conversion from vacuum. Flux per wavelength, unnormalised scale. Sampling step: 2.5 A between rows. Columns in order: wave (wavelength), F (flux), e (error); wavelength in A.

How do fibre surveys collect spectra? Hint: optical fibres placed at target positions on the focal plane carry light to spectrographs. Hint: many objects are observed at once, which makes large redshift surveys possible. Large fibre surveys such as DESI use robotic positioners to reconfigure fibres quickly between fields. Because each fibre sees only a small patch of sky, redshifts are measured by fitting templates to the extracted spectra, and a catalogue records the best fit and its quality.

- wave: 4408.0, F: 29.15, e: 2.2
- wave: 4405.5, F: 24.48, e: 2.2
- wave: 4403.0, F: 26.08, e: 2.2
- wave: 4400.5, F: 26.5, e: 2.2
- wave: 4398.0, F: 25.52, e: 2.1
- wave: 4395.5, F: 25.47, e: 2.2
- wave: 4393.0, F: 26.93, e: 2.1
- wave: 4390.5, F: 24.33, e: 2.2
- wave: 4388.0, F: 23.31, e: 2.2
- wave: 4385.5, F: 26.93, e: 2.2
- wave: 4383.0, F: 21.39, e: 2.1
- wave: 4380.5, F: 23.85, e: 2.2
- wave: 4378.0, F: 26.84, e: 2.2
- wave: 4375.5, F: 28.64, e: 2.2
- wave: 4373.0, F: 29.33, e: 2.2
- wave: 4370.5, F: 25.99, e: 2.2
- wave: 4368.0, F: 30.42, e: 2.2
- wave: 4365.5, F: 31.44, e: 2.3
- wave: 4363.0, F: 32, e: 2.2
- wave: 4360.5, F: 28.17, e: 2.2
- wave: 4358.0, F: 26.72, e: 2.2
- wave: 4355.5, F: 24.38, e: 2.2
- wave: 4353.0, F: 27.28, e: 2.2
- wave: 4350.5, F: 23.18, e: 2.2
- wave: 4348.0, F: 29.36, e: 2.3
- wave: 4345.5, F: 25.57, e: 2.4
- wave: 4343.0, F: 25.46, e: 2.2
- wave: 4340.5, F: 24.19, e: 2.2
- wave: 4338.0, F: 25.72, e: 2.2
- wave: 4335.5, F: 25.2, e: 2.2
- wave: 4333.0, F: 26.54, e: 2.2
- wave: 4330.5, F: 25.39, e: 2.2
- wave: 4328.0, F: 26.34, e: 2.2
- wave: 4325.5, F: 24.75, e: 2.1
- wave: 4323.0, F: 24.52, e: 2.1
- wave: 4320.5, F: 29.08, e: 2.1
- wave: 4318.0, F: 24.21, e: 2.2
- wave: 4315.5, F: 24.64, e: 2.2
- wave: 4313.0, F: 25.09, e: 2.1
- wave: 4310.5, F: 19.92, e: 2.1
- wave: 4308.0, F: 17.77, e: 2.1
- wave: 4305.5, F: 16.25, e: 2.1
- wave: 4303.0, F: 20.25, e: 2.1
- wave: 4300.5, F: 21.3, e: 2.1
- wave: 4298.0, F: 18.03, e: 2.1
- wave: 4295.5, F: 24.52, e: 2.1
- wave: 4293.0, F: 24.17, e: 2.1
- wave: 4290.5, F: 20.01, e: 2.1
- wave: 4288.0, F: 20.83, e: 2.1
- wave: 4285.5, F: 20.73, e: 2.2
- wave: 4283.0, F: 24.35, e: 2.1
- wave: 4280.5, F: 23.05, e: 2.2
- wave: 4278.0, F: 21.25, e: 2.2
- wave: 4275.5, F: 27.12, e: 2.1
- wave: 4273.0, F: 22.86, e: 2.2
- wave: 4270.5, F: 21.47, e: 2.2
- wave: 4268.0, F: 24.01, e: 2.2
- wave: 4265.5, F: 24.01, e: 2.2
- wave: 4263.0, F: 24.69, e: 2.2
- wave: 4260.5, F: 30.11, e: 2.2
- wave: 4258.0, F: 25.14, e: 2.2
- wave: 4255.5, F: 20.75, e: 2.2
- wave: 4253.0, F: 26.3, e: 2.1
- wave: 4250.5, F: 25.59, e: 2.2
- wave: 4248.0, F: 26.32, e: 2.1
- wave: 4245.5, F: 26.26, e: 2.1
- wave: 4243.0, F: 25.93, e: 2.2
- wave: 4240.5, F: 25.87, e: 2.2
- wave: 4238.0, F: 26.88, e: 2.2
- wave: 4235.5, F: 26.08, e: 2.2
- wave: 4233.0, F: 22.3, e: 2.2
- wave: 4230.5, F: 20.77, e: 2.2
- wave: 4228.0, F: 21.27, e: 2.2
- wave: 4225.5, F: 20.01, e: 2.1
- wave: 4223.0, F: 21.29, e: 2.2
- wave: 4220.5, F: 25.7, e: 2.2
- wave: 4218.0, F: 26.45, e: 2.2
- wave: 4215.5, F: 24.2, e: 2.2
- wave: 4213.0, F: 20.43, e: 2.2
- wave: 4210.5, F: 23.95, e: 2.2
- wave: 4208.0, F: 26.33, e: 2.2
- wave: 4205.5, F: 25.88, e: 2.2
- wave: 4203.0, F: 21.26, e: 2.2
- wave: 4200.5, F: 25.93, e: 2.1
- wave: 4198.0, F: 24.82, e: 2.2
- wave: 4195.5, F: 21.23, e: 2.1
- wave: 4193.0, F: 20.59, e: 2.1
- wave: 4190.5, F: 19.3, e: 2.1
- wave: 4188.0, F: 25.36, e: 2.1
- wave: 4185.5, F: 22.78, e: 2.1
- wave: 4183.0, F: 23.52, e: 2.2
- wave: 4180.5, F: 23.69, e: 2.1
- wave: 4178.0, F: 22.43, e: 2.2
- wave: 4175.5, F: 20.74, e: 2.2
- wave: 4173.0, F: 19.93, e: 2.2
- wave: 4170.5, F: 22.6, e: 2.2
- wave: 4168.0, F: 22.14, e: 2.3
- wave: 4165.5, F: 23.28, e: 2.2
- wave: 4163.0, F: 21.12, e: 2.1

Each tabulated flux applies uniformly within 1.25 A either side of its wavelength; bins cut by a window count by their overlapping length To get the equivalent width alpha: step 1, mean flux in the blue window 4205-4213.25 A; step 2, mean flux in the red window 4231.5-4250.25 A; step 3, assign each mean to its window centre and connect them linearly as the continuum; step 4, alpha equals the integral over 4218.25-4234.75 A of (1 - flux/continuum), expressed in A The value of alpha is 1.82 A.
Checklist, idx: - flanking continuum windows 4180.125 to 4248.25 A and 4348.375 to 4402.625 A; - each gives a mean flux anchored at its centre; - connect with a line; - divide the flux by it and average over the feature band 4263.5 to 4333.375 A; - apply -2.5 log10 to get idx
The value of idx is 0.10 mag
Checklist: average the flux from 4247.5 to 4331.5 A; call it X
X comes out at 23.3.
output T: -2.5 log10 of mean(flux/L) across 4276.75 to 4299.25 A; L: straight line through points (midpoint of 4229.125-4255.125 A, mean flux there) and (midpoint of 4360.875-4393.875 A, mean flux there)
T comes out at 0.18 mag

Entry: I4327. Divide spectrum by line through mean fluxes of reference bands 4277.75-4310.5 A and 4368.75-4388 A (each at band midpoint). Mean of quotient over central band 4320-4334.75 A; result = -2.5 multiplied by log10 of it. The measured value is -0.13 mag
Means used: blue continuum 20.9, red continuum 26.1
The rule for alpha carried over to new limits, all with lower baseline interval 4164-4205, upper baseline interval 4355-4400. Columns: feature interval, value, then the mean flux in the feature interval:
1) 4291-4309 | 3.39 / 20.3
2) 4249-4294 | 1.34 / 23.7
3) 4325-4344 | 0.27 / 25.5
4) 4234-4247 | -1.29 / 26.1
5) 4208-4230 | 0.24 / 23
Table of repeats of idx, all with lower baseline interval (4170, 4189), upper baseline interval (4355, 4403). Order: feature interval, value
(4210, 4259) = -0.014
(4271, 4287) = 0.071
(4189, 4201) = 0.034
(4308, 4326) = 0.059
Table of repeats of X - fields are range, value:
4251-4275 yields 24.5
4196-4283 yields 24.2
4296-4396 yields 25.1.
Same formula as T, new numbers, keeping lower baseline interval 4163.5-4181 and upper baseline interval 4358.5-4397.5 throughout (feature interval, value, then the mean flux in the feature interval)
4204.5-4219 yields -0.070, 24.5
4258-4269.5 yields -0.059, 25.6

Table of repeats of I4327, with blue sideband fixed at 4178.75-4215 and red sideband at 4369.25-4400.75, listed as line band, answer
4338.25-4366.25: -0.068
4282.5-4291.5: 0.150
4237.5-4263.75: -0.081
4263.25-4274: 0.043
